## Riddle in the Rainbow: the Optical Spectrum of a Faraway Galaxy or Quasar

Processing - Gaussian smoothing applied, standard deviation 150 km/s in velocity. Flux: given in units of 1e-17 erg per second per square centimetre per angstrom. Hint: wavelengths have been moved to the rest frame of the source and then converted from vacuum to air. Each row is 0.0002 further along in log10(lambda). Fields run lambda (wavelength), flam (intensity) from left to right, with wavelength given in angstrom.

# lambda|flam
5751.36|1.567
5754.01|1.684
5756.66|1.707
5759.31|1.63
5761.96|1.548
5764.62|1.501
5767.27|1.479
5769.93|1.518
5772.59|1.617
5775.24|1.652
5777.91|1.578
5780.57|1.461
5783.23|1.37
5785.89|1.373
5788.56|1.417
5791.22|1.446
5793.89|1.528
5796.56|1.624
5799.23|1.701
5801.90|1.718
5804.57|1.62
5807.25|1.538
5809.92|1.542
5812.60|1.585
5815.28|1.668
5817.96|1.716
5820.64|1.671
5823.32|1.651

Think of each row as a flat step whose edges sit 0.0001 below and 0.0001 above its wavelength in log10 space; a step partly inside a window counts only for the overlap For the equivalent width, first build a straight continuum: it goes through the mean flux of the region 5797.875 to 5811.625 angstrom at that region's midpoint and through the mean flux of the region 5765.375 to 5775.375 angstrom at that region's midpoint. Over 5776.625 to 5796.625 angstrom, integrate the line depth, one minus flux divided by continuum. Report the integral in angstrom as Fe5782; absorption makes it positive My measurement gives 1.5 angstrom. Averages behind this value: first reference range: 1.55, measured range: 1.47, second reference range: 1.62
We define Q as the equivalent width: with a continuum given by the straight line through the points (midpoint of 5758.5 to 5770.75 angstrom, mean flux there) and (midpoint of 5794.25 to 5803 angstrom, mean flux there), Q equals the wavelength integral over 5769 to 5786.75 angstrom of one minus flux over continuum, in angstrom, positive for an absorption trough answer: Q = 0.8 angstrom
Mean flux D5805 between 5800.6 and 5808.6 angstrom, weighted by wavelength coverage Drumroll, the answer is 1.62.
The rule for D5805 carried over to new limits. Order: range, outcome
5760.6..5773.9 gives 1.53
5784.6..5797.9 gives 1.48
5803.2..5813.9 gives 1.57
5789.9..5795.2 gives 1.49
